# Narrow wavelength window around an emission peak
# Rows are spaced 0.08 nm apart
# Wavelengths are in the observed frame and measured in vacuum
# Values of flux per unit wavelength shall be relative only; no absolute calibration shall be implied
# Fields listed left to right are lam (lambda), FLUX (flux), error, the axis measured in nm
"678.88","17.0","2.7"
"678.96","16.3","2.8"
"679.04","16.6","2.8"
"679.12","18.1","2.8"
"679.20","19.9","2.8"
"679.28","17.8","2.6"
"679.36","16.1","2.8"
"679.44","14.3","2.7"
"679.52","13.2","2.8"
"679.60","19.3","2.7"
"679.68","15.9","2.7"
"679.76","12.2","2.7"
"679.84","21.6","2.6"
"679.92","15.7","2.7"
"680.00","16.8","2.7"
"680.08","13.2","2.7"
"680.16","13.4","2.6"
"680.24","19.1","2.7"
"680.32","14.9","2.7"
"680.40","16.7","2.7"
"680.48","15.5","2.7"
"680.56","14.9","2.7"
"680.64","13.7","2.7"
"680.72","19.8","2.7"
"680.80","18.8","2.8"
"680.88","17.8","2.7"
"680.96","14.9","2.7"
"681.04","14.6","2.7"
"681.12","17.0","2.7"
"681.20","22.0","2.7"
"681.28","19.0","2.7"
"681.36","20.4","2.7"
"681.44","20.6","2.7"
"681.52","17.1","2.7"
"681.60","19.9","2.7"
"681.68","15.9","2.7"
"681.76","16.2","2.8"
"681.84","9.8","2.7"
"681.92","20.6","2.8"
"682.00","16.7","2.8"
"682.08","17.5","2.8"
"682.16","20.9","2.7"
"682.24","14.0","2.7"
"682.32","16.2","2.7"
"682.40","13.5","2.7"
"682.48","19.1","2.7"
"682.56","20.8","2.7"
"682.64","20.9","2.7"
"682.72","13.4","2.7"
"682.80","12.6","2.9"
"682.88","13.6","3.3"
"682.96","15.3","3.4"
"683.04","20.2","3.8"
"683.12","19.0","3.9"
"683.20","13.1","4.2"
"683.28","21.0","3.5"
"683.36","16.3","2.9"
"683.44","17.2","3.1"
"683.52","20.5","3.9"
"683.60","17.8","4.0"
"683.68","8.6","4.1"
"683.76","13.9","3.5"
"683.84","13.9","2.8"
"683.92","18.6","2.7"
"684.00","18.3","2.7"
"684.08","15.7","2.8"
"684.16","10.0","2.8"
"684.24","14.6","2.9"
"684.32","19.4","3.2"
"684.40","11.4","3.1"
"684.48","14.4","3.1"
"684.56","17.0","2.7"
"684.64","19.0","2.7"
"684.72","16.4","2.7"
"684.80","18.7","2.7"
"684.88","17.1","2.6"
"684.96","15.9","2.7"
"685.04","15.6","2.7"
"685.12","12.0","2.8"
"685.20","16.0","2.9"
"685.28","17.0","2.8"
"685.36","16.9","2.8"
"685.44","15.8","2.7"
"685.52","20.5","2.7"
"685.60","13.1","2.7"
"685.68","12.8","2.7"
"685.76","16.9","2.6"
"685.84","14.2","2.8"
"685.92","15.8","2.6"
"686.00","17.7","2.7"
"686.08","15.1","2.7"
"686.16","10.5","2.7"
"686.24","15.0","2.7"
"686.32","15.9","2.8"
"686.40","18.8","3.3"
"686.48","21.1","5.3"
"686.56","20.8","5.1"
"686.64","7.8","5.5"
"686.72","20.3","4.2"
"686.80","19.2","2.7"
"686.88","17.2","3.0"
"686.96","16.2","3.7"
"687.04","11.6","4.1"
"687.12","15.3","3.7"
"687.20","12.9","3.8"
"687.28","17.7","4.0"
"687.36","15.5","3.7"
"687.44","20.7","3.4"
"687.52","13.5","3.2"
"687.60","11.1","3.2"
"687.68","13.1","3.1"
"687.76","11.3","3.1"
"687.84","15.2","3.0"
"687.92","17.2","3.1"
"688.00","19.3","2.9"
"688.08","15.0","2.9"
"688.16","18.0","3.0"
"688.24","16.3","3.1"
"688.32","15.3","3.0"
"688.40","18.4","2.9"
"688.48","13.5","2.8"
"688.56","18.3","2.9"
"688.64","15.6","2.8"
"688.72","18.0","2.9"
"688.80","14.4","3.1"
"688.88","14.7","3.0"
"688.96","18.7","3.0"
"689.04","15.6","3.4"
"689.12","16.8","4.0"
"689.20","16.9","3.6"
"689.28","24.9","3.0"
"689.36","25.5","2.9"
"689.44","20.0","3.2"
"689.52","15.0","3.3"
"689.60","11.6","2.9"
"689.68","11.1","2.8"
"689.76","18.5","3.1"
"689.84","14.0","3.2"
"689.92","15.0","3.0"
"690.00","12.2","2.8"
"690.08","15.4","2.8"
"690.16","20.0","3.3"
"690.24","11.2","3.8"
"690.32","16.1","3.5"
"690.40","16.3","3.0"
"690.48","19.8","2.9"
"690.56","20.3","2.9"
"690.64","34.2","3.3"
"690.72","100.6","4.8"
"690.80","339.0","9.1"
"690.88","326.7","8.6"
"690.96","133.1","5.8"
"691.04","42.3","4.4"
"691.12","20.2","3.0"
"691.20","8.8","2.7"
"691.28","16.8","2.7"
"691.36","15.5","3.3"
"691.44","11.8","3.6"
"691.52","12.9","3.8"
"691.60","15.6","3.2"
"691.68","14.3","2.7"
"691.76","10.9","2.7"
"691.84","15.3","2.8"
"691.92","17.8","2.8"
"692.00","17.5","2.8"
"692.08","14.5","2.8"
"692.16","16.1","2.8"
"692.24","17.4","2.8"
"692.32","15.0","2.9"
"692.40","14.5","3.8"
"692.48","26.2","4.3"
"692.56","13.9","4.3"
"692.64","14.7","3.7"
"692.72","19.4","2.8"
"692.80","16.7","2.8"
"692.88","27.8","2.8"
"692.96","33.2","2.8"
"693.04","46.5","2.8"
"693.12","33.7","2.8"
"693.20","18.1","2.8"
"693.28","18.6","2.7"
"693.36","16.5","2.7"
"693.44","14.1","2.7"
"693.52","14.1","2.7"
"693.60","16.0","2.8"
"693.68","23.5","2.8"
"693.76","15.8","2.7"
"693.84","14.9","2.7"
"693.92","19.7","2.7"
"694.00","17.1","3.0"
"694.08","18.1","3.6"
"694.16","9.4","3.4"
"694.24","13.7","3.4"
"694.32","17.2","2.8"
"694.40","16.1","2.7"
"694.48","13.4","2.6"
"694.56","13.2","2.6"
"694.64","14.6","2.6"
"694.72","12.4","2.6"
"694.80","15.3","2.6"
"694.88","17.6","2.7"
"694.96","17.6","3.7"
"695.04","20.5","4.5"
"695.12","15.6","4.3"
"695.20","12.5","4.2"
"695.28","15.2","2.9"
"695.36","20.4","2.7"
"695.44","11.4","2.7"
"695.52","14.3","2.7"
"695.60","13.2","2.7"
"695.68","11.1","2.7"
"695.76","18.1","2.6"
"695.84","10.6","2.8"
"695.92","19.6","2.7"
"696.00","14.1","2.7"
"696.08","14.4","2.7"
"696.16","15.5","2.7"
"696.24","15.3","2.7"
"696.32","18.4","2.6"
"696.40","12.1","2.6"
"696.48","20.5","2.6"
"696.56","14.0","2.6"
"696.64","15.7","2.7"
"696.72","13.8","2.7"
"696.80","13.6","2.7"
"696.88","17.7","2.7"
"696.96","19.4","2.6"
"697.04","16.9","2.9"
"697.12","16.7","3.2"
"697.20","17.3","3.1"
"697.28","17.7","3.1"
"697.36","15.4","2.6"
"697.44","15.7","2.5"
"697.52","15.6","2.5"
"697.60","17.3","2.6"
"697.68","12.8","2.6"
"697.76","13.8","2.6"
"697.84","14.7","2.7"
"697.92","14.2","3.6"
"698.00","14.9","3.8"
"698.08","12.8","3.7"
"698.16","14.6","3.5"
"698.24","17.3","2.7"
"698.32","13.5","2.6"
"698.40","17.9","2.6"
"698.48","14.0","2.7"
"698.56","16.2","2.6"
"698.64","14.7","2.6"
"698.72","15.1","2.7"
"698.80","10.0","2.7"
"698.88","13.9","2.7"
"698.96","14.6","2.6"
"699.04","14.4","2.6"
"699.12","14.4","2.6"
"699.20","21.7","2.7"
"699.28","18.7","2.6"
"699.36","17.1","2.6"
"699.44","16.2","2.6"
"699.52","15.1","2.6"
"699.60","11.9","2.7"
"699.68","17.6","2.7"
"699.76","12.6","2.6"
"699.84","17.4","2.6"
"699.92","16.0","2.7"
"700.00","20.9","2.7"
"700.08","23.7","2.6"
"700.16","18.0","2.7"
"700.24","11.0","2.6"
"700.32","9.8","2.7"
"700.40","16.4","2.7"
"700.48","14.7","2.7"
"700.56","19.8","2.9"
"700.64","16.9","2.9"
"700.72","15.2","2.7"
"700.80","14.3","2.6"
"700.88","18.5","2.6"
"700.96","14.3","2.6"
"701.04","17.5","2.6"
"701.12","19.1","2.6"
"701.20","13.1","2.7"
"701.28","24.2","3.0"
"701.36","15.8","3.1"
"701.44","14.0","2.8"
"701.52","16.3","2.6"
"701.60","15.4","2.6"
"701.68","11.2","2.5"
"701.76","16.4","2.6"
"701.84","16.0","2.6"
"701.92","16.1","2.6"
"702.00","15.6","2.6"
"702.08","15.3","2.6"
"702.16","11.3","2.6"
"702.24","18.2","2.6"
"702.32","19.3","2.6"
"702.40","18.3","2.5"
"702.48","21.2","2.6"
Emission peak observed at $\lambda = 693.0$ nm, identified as [N II]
